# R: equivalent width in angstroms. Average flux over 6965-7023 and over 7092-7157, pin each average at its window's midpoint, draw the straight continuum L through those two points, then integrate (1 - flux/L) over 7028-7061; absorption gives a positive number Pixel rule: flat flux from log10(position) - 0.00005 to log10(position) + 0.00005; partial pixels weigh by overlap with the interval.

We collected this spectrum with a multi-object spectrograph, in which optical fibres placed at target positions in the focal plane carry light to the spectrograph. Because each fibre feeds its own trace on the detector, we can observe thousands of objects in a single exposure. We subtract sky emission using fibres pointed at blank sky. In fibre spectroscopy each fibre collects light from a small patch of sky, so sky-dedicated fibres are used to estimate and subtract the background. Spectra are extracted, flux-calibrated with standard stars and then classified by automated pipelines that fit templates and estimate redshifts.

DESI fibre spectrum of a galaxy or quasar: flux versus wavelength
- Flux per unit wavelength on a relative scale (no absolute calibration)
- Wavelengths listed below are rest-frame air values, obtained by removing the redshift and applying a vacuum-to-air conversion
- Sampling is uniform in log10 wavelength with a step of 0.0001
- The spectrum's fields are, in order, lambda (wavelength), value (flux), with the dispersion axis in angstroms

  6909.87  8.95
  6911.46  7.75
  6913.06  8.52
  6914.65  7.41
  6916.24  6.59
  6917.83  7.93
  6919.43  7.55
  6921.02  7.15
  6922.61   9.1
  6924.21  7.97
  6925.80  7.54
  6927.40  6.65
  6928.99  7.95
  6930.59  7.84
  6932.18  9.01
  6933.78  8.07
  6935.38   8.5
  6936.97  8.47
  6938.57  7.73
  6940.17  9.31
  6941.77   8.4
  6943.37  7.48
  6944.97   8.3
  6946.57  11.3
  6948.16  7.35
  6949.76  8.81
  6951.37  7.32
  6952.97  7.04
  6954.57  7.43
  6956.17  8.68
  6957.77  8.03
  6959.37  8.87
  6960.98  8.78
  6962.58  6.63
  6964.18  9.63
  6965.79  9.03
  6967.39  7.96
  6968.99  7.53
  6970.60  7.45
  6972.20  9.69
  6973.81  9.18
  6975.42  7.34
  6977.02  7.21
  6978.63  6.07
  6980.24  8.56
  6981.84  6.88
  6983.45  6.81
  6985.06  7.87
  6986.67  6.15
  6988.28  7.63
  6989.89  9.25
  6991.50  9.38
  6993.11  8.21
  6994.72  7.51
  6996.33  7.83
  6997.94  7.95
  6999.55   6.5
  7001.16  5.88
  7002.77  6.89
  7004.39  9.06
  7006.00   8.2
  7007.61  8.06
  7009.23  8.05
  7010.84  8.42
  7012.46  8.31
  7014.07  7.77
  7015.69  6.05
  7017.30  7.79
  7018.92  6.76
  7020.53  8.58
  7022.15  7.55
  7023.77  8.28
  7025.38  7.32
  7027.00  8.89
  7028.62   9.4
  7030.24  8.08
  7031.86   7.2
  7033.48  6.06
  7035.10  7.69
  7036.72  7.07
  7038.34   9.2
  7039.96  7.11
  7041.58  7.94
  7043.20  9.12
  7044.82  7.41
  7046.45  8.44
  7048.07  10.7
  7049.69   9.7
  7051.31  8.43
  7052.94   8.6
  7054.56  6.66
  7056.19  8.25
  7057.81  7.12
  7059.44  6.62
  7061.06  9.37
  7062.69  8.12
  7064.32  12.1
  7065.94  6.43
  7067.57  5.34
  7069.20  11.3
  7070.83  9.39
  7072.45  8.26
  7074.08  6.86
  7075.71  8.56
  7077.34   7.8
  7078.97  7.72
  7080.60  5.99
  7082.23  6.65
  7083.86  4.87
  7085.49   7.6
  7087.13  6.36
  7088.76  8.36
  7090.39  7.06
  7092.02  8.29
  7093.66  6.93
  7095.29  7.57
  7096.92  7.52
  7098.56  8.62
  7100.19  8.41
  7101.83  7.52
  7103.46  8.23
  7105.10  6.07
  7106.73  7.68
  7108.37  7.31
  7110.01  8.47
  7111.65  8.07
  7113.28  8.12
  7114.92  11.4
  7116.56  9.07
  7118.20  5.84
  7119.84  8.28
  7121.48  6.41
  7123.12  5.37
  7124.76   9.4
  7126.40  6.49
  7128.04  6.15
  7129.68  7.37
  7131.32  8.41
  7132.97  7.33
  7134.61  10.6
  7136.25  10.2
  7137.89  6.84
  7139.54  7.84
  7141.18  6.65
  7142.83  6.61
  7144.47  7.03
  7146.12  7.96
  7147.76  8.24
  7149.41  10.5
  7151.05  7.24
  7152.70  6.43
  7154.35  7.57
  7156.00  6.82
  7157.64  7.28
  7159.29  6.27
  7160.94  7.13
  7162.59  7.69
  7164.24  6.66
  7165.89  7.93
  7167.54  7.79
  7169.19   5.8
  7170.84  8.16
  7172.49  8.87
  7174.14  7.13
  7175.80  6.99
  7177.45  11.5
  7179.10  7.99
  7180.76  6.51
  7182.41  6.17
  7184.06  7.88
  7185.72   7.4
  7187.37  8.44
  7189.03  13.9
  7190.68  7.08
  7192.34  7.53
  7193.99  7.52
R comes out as -1.3 angstroms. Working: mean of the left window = 7.76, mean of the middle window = 8.06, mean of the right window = 7.76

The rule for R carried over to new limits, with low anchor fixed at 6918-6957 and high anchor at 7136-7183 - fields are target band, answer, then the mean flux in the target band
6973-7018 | 1.7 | 7.67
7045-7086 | -1.2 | 8.03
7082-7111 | 1.0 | 7.44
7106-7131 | -0.2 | 7.71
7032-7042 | 0.5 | 7.48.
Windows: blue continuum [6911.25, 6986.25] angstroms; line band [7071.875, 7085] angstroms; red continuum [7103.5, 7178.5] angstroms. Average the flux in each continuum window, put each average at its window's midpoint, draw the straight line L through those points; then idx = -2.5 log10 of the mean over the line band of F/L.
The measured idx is 0.11 mag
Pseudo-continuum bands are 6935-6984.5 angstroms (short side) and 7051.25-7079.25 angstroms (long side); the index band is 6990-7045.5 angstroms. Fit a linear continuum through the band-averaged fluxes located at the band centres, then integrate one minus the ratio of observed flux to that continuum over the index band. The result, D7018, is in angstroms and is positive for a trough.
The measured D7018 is 2.1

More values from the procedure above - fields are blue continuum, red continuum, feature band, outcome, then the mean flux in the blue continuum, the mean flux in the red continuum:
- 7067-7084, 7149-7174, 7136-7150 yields -0.7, 7.66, 7.42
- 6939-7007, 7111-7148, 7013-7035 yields 0.7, 7.98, 7.81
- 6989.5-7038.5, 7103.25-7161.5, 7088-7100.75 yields -0.2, 7.82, 7.68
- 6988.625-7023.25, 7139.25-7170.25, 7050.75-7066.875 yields -1.1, 7.81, 7.34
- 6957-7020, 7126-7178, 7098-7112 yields -0.2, 7.83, 7.66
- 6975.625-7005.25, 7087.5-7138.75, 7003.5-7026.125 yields -0.8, 7.53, 7.84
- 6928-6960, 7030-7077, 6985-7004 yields 1.4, 8.28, 8.17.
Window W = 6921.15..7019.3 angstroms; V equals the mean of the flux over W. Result 7.96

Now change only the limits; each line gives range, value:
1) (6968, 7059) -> 7.87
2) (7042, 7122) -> 7.94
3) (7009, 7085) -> 7.94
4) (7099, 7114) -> 7.79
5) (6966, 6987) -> 7.67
